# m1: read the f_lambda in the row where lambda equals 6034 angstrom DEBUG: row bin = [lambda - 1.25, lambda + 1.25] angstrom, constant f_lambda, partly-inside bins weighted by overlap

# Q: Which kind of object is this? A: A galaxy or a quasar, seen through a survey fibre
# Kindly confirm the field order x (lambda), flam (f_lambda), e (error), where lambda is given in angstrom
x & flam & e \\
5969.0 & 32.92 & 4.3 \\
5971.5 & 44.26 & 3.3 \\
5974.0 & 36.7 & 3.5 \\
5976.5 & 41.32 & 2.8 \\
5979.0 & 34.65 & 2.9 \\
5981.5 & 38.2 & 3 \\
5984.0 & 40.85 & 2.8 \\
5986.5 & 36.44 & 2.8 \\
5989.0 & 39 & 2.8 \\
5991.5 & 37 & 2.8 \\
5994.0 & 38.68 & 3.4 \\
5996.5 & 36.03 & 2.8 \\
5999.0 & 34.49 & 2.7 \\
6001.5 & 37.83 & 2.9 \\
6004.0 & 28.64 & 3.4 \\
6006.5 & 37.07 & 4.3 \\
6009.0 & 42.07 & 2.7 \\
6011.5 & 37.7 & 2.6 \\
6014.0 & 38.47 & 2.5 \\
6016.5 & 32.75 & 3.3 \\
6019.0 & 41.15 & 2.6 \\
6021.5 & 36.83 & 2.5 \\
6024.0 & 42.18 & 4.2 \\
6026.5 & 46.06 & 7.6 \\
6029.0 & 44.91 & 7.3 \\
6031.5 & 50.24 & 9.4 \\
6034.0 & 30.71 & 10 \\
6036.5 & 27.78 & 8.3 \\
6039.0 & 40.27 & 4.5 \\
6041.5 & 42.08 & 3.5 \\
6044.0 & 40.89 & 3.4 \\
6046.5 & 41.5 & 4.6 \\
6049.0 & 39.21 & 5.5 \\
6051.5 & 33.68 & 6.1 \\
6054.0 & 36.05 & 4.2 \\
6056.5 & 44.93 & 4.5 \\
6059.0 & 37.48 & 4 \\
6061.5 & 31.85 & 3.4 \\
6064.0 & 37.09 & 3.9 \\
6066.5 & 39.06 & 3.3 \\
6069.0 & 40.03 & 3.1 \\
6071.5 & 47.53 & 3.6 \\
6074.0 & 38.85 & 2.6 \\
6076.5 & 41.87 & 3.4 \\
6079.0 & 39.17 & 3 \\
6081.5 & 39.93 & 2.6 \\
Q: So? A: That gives 30.71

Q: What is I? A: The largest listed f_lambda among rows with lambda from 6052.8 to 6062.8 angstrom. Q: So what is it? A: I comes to 44.93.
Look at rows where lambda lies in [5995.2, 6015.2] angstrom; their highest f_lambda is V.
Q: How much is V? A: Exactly 42.07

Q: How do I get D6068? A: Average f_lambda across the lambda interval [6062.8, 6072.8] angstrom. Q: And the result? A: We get 40.9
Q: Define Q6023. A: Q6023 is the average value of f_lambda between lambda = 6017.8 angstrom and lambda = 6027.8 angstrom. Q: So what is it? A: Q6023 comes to 41.6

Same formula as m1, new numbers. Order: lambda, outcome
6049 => 39.21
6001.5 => 37.83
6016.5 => 32.75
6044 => 40.89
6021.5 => 36.83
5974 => 36.7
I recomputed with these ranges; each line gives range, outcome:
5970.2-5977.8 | 44.26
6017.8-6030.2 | 46.06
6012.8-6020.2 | 41.15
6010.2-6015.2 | 38.47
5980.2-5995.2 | 40.85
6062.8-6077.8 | 47.53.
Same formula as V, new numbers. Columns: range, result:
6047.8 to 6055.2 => 39.21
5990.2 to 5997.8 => 38.68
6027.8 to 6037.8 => 50.24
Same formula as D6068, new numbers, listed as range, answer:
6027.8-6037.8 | 38.4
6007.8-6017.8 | 37.7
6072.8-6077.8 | 40.4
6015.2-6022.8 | 37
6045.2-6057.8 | 39.1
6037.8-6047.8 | 41.2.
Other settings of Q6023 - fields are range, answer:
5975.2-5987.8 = 38.3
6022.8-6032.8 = 45.8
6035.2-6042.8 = 36.7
